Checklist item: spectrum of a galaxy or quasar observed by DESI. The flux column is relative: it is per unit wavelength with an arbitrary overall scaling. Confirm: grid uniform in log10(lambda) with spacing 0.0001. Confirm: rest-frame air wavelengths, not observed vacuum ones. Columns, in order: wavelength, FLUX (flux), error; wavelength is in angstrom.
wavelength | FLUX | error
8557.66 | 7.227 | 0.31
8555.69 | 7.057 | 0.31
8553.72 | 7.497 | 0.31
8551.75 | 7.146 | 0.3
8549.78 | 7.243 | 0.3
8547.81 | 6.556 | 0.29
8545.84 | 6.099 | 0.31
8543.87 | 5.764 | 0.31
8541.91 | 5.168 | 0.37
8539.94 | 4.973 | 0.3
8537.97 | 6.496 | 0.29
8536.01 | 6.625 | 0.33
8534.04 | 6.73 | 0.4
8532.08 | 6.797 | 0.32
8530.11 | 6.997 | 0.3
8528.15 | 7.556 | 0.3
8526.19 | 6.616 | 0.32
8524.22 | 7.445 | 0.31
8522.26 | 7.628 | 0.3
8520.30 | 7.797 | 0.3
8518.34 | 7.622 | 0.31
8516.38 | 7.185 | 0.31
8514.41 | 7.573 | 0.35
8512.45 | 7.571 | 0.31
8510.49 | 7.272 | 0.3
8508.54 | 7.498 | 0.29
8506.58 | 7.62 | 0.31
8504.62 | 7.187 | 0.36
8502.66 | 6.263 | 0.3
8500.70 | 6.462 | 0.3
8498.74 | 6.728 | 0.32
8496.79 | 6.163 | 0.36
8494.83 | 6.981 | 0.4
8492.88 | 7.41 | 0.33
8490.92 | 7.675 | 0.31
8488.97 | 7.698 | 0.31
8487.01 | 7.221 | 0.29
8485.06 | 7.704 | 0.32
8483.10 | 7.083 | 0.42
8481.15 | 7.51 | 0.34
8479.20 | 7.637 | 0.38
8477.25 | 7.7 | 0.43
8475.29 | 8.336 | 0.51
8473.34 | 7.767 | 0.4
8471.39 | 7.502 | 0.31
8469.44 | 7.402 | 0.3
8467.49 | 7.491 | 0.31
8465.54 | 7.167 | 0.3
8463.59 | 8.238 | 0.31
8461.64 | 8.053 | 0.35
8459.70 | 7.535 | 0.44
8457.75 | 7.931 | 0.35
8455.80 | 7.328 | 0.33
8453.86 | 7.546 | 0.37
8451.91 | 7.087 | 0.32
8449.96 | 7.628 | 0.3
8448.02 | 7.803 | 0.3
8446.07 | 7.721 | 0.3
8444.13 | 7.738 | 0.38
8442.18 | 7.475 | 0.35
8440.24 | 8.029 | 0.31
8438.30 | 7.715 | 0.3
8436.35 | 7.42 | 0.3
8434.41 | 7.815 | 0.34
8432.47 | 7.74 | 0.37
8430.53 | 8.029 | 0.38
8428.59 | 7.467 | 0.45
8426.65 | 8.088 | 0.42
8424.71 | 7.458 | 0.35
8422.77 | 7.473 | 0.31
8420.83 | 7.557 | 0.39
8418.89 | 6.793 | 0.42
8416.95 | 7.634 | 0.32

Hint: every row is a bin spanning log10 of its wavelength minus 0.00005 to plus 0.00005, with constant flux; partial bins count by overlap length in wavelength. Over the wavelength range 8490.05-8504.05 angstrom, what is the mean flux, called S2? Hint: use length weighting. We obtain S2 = 6.81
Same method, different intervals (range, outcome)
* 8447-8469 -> 7.61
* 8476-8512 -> 7.23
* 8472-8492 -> 7.63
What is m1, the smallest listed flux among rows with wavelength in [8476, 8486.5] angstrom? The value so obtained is 7.083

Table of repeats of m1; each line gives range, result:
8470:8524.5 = 6.163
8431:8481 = 7.087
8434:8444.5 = 7.42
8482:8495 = 6.981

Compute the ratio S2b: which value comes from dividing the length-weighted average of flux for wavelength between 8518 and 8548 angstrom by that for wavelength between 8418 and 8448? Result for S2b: 0.87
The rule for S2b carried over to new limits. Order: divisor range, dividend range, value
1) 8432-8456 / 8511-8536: 0.95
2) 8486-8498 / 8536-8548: 0.82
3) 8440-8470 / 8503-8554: 0.91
